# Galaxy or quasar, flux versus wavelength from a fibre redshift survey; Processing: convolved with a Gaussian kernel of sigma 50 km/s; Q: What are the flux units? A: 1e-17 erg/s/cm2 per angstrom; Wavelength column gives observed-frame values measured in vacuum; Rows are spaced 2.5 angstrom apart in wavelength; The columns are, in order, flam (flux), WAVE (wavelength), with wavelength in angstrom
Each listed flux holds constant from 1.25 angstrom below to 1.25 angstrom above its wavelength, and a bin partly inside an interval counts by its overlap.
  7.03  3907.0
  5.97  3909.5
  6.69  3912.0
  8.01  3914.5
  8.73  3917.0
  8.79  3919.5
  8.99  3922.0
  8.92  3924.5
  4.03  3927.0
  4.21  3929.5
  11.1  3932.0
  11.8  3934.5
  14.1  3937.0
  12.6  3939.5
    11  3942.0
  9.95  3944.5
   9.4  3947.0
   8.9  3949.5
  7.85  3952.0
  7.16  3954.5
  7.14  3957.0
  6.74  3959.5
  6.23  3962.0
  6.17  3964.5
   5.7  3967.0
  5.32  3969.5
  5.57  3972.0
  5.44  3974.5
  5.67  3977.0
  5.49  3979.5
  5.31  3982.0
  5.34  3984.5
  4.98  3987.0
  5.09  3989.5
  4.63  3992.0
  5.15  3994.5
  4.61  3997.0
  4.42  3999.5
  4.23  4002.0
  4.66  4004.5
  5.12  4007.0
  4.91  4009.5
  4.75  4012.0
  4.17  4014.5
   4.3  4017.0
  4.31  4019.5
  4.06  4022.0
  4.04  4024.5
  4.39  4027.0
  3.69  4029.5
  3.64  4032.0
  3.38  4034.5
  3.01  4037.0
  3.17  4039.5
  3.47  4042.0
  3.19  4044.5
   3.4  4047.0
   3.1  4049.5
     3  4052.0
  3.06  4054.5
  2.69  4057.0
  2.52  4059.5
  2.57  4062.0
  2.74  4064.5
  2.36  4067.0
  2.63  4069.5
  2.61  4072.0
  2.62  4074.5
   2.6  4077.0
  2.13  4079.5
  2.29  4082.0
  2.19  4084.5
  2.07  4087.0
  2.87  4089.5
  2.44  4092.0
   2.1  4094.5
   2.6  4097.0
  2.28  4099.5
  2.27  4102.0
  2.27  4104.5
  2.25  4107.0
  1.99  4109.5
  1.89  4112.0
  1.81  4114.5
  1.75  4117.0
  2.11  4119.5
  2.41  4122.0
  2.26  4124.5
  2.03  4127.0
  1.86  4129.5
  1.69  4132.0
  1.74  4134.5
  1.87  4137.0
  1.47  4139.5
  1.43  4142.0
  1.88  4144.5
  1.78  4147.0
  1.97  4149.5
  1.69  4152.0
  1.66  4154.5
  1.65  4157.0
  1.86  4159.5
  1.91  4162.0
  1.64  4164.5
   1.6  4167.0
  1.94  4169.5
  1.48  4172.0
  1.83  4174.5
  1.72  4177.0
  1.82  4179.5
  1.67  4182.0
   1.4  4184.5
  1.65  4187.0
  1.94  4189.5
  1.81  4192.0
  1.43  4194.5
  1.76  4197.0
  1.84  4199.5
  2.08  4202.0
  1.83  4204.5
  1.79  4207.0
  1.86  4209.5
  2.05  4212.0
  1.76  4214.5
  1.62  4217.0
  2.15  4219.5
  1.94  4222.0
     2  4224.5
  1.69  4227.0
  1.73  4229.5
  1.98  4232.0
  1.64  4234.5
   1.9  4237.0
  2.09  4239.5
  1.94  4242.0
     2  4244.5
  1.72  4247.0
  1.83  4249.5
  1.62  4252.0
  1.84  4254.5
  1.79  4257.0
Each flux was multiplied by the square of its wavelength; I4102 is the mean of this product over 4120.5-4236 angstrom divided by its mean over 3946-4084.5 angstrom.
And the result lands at 0.44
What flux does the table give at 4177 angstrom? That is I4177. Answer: 1.72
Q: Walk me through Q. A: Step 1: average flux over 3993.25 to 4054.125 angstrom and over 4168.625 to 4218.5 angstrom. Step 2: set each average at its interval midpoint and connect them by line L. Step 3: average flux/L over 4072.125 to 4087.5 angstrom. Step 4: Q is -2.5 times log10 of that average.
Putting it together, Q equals 0.36 mag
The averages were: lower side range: 3.99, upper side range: 1.76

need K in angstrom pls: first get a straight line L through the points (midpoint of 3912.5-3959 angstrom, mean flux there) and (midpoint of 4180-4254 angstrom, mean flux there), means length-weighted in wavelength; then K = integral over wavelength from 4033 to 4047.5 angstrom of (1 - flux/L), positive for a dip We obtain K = 7.0 angstrom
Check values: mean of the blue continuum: 8.96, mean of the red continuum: 1.82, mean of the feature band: 3.27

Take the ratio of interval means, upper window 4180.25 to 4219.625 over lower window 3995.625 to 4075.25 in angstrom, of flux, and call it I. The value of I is 0.49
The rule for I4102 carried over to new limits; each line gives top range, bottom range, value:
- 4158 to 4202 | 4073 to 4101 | 0.76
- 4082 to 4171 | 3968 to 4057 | 0.48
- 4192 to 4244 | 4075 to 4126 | 0.88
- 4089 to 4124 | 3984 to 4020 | 0.49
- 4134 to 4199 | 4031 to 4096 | 0.65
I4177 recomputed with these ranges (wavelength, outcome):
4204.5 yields 1.83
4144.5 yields 1.88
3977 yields 5.67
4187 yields 1.65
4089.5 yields 2.87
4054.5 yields 3.06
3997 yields 4.61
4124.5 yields 2.26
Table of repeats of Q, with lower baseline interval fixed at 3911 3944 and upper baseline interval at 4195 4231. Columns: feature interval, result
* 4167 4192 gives 0.49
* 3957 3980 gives 0.35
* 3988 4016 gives 0.47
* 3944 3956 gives 0.01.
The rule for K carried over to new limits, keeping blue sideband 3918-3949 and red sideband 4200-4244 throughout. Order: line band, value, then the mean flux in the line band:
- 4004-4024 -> 7.8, 4.51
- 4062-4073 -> 6.3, 2.58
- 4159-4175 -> 7.7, 1.74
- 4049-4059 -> 5.4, 2.92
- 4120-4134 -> 7.5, 2.04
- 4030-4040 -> 5.1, 3.34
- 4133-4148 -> 8.7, 1.69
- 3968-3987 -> 6.7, 5.42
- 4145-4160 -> 7.9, 1.77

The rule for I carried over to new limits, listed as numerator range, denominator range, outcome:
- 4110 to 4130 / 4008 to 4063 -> 0.56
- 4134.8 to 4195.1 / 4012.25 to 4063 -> 0.49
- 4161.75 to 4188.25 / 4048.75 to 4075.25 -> 0.62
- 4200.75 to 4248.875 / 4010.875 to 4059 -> 0.52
